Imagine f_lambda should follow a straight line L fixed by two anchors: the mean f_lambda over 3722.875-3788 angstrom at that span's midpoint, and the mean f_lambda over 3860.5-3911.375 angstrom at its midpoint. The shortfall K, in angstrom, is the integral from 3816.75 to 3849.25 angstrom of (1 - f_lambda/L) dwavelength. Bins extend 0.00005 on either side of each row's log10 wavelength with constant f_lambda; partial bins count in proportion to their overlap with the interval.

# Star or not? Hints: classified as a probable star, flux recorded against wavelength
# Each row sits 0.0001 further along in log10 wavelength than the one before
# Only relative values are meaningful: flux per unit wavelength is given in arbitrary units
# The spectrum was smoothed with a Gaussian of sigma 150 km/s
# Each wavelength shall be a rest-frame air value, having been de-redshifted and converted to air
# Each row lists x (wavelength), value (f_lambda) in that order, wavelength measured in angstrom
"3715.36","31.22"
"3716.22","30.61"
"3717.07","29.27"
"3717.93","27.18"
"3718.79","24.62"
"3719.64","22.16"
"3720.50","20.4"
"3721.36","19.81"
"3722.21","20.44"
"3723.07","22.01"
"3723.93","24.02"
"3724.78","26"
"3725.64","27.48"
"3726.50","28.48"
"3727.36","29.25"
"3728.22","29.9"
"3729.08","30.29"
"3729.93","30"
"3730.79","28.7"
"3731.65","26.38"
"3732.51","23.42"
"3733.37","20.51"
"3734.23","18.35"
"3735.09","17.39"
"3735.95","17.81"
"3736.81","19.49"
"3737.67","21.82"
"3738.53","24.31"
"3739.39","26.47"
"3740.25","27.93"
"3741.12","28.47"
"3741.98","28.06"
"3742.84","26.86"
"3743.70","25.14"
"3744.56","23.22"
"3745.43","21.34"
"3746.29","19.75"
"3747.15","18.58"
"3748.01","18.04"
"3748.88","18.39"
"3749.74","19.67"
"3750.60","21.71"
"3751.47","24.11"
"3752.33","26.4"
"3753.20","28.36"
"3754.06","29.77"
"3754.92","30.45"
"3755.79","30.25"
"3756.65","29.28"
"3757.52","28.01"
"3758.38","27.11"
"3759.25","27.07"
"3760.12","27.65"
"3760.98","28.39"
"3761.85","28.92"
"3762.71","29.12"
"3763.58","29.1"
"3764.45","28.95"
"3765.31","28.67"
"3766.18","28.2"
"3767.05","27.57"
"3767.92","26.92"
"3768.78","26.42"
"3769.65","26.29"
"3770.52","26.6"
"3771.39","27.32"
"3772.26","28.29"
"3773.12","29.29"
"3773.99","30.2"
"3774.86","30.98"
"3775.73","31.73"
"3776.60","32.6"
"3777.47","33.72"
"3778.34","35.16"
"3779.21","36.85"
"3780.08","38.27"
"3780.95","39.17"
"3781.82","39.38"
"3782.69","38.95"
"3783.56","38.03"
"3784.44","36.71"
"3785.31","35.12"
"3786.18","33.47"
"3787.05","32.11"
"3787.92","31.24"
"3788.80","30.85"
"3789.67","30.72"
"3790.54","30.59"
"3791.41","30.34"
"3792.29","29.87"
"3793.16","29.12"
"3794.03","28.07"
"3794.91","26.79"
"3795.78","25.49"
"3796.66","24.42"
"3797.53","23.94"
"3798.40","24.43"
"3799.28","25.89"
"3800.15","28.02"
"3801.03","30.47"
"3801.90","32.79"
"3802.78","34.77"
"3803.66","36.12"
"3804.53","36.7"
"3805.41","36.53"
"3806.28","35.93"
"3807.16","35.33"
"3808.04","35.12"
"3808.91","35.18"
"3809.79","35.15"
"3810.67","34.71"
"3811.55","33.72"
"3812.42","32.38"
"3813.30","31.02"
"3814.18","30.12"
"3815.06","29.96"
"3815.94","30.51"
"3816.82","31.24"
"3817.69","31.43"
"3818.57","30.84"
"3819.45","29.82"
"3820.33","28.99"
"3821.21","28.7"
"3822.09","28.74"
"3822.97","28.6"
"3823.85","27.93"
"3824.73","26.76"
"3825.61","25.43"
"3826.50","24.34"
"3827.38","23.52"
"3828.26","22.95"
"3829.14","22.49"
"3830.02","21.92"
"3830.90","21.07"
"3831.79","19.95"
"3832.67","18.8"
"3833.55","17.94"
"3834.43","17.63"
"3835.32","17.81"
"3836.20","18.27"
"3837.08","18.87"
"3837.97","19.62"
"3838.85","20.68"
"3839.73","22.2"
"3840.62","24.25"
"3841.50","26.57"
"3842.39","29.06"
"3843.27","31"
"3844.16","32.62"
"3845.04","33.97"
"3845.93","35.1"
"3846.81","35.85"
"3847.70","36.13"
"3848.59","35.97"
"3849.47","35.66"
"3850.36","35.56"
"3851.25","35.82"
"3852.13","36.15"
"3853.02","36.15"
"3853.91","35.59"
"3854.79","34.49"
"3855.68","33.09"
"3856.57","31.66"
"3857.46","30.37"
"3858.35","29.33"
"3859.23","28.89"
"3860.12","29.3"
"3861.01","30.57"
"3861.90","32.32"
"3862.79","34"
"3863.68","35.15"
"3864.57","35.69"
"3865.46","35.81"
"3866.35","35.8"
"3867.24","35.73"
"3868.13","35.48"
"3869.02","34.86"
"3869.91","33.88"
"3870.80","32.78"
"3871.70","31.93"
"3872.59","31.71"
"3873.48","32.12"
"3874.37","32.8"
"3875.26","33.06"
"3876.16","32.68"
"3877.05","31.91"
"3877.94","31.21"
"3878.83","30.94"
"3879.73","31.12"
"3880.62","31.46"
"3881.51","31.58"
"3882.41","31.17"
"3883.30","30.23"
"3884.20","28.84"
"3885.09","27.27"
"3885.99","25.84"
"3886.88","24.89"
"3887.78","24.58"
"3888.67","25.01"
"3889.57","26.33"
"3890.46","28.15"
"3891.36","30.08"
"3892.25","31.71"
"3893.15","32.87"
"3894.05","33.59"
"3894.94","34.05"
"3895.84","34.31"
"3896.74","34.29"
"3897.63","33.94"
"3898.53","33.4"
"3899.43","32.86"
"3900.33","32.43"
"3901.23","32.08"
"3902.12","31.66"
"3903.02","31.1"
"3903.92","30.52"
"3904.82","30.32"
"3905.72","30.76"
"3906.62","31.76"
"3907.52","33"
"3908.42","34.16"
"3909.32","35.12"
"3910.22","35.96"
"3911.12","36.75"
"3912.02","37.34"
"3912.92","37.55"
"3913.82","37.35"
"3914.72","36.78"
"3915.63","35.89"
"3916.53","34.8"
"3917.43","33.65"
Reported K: 4.4 angstrom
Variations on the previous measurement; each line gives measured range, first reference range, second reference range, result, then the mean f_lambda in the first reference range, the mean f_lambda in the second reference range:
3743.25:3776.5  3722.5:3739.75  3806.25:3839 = -1.7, 24.6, 26.9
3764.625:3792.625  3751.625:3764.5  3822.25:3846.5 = -4.7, 28.5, 24.2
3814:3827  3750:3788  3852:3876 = 1.3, 30.5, 33.2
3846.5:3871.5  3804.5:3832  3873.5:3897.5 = -3.2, 29.6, 30.5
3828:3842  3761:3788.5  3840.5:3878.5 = 5.2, 31.7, 33.1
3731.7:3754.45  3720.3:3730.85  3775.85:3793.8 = 4.3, 25.9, 34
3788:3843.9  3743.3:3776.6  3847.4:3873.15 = 4.8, 26.6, 33.8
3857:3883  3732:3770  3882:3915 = -1.7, 25.1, 31.8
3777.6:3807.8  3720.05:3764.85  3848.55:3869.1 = -3.8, 25.1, 33.8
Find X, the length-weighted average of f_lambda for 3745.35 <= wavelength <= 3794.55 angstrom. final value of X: 29.4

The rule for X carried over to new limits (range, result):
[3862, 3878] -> 33.7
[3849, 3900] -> 32.1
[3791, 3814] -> 31.2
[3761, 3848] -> 29.4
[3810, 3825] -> 30.4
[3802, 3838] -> 28.1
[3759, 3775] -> 28.2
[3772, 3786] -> 34.7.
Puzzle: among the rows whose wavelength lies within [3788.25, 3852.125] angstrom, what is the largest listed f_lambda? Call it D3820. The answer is 36.7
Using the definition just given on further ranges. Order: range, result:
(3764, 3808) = 39.38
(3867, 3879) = 35.73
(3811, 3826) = 33.72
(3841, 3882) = 36.15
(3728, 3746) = 30.29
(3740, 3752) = 28.47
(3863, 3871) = 35.81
